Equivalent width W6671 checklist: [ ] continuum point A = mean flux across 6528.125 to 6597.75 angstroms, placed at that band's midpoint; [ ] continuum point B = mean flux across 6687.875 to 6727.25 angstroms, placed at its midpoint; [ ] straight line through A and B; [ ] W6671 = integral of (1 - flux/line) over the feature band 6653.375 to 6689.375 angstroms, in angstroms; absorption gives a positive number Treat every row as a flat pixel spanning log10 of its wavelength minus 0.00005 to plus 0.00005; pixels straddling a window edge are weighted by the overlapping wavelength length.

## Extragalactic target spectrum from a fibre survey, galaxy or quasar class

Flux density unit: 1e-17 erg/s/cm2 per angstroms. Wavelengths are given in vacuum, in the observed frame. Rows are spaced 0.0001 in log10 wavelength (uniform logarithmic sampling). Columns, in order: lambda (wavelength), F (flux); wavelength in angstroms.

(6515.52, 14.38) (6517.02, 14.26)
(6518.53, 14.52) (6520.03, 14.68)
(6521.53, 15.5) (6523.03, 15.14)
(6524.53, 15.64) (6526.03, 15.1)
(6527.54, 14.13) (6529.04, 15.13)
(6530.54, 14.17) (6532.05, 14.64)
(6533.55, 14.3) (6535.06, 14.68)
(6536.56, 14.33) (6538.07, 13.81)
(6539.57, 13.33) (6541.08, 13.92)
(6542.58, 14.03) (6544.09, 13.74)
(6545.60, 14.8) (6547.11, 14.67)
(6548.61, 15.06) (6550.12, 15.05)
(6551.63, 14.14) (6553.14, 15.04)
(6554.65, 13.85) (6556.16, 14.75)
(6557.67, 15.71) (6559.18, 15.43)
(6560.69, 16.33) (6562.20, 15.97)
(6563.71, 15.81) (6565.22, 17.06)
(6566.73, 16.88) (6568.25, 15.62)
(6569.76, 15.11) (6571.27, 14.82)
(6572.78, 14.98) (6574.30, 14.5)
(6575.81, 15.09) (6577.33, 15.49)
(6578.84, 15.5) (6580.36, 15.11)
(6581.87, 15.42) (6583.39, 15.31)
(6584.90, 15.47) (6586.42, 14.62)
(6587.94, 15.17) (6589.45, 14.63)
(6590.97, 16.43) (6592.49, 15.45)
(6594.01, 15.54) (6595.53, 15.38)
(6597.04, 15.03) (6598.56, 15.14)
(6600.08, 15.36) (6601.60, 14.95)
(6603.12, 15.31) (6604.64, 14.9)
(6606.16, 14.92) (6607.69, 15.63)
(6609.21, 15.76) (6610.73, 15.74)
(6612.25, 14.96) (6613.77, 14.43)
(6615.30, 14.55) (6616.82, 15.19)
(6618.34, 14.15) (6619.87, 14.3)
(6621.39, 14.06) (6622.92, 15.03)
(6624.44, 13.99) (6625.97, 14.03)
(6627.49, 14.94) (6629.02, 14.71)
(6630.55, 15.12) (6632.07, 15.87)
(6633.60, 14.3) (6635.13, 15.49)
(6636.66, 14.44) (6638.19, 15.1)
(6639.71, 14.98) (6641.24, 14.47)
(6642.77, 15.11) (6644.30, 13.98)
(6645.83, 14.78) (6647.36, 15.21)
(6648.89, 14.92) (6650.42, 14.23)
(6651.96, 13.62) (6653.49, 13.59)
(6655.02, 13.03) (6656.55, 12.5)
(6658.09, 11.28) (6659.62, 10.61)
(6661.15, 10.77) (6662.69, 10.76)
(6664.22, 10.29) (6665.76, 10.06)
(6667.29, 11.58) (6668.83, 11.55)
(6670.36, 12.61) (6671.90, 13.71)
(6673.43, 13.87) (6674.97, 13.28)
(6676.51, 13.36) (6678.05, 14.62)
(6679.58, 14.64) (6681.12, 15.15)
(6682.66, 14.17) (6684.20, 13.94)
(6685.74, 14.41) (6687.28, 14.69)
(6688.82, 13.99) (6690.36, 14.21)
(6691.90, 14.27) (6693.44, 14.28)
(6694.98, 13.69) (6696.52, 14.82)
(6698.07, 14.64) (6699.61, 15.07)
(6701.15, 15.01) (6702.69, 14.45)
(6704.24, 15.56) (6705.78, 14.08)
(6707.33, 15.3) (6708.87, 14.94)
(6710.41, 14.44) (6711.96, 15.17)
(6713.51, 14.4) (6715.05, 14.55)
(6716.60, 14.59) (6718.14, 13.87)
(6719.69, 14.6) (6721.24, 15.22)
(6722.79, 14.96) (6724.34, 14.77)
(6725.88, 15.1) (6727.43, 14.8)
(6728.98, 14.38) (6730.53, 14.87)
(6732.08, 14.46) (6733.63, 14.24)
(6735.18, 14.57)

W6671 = 4.6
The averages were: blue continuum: 15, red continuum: 14.6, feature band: 12.8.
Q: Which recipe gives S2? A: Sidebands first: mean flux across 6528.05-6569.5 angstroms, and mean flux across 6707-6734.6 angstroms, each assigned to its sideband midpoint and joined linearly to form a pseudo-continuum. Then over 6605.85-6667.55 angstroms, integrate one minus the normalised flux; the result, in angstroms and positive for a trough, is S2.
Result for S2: 3.4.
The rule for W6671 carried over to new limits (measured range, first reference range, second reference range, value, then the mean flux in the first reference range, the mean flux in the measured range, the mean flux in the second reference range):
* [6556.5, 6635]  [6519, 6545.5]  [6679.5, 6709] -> -3.68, 14.5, 15.2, 14.6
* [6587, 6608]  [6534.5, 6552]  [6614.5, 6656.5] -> -1.21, 14.3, 15.3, 14.5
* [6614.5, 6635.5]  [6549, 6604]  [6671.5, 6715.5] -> 0.38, 15.3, 14.7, 14.4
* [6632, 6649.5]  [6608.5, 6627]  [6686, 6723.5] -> -0.21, 14.7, 14.8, 14.6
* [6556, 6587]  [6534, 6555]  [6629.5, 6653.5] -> -2.27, 14.3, 15.5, 14.7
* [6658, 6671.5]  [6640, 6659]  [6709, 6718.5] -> 2.82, 13.9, 11.1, 14.6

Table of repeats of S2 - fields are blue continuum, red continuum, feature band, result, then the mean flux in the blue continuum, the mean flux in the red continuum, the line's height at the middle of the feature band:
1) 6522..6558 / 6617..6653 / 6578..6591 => -0.6 angstroms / 14.5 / 14.6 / 14.6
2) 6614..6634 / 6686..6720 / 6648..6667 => 3.2 angstroms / 14.6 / 14.6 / 14.6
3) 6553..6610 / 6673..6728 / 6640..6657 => 0.8 angstroms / 15.4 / 14.5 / 14.9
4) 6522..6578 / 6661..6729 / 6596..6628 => -0.8 angstroms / 14.9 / 14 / 14.5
